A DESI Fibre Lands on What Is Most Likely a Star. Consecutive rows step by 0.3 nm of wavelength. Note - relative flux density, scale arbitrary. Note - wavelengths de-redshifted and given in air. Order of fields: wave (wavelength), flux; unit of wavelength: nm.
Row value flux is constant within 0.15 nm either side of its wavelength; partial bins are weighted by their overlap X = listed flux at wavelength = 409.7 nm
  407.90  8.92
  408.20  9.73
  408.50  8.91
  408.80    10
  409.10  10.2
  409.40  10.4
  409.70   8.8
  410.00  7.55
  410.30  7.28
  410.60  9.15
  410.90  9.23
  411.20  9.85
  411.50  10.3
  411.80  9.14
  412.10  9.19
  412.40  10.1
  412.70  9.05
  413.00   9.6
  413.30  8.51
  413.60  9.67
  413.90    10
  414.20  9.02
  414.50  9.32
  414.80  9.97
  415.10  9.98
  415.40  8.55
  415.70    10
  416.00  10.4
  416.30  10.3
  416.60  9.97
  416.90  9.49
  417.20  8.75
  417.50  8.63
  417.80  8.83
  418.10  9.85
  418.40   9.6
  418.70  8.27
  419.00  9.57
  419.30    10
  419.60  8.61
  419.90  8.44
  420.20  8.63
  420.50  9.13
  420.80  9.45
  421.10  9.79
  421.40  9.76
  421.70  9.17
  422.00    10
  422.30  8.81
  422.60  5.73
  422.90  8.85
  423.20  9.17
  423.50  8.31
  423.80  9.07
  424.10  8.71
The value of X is 8.8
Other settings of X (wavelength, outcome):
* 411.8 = 9.14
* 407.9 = 8.92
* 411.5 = 10.3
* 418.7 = 8.27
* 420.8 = 9.45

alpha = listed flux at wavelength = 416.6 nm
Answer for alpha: 9.97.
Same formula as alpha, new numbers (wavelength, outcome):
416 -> 10.4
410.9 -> 9.23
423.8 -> 9.07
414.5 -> 9.32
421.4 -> 9.76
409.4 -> 10.4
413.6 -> 9.67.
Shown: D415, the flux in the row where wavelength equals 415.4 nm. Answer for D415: 8.55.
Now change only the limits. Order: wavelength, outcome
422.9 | 8.85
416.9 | 9.49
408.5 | 8.91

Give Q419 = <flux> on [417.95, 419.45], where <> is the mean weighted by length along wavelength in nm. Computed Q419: 9.46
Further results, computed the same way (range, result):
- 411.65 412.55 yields 9.48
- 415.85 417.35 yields 9.78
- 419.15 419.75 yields 9.31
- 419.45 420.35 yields 8.56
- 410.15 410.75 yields 8.22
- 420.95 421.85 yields 9.57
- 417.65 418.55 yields 9.43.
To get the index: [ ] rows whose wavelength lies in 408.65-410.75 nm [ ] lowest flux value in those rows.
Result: 7.28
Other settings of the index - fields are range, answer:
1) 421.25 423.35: 5.73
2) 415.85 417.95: 8.63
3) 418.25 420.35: 8.27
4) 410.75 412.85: 9.05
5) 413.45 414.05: 9.67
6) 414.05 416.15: 8.55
